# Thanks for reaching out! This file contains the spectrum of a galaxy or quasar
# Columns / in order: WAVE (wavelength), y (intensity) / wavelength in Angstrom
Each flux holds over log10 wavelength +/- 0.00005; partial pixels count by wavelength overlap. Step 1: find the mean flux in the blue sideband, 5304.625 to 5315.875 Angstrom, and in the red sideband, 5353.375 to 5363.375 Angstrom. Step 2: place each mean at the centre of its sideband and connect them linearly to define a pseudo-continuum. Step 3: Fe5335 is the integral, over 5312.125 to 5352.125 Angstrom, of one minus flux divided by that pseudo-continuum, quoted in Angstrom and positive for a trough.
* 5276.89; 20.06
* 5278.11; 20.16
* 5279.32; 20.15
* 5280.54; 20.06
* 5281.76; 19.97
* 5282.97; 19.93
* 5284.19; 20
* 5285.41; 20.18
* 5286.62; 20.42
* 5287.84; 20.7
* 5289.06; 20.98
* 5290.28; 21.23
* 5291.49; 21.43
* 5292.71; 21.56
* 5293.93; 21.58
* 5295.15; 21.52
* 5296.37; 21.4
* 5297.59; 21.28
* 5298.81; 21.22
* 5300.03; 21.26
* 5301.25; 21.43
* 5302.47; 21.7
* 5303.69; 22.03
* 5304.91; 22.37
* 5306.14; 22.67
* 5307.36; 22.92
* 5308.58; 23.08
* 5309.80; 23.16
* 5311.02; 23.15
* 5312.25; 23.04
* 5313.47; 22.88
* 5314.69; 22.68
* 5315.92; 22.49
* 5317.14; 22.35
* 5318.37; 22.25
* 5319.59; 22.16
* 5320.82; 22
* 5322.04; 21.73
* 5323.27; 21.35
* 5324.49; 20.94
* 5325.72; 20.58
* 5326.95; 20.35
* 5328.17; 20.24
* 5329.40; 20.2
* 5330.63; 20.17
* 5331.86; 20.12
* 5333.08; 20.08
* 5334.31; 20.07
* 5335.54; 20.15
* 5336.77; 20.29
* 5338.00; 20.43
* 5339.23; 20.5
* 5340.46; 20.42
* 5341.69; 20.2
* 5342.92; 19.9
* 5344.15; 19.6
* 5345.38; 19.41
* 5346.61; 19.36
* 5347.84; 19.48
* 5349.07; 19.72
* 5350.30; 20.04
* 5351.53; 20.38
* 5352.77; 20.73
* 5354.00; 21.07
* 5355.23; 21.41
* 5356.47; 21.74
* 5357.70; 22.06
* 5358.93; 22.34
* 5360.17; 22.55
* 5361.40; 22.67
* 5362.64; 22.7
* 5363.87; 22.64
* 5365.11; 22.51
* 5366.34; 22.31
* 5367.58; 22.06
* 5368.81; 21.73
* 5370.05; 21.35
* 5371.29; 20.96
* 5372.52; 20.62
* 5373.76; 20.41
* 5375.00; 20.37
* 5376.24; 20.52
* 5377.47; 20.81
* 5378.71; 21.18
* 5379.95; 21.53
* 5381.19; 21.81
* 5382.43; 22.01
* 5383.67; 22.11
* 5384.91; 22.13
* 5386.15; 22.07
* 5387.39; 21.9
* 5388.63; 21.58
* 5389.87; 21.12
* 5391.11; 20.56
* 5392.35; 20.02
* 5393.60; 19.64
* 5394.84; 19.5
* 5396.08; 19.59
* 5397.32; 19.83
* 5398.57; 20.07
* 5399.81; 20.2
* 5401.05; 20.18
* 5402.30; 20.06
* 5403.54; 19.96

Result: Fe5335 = 3.1 Angstrom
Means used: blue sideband 22.9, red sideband 22.1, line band 20.7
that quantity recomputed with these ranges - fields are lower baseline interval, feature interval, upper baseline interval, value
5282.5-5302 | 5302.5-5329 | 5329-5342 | -1.9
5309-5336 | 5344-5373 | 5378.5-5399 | -0.1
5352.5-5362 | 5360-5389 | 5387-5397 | -0.7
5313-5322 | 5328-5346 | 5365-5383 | 1.5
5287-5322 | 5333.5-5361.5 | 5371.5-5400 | 1.1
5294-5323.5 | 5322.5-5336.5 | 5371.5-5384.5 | 0.9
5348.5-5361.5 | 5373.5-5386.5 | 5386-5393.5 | -0.2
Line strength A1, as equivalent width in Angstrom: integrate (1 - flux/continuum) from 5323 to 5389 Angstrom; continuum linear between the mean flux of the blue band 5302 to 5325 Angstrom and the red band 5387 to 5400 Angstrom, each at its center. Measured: 0.9 Angstrom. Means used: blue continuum 22.4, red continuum 20.3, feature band 21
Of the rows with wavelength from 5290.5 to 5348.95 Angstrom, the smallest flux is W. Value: 19.36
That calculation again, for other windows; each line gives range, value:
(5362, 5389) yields 20.37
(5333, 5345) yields 19.6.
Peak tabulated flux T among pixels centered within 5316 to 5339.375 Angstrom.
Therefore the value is 22.35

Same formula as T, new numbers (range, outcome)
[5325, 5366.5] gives 22.7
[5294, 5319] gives 23.16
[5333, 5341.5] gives 20.5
